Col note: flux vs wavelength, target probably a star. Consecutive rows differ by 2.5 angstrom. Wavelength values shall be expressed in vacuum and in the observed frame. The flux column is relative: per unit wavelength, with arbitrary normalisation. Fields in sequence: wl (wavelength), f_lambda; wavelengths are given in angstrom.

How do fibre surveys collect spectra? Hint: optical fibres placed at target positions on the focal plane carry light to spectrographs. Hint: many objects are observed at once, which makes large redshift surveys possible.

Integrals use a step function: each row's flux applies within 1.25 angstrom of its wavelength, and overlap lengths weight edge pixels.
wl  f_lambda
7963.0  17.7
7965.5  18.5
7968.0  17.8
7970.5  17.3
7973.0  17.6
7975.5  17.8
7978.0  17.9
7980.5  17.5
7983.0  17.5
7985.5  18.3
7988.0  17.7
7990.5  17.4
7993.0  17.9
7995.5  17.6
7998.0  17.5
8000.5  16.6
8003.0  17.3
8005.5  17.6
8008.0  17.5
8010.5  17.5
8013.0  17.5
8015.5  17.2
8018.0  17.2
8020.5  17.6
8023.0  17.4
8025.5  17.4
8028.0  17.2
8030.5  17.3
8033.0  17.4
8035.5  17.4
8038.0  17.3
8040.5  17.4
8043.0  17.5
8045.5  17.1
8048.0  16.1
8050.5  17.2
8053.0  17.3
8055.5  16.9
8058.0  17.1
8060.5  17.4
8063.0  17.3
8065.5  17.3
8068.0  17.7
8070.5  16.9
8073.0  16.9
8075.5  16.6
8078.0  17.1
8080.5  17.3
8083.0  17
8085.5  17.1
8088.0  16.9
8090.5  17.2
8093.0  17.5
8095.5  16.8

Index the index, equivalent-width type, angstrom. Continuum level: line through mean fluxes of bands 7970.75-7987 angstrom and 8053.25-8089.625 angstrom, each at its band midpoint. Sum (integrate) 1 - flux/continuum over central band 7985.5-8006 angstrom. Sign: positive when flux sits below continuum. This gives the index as 0.15 angstrom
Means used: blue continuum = 17.7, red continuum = 17.1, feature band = 17.5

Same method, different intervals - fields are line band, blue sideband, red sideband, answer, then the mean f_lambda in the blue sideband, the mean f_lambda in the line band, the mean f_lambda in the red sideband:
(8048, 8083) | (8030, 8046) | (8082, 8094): 0.3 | 17.4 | 17.1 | 17.1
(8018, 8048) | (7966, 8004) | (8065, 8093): 0.1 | 17.6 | 17.3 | 17.1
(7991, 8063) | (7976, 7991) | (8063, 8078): 0.5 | 17.7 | 17.3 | 17.1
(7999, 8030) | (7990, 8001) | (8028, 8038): 0.1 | 17.5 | 17.3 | 17.3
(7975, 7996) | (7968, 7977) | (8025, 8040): -0.2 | 17.6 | 17.7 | 17.3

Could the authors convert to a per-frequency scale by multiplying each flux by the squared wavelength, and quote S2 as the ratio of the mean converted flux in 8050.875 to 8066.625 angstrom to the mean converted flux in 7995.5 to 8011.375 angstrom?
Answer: 1.0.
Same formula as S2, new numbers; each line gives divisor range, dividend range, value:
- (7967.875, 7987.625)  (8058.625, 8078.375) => 0.99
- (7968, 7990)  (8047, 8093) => 0.99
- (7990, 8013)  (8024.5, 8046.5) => 1.00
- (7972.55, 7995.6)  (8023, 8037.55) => 0.99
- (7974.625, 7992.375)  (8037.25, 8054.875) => 0.98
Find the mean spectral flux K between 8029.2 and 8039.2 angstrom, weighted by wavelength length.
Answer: 17.3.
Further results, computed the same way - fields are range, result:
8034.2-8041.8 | 17.4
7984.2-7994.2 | 17.8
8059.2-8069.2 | 17.4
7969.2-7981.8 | 17.6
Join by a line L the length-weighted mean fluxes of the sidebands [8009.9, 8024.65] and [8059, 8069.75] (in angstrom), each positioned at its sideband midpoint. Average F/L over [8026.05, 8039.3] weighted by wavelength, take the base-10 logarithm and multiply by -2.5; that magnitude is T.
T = 0.00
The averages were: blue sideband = 17.4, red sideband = 17.4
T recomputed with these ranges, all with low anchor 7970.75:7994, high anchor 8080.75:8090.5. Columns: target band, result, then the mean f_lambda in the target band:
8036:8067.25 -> 0.006 mag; 17.2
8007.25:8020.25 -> 0.008 mag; 17.4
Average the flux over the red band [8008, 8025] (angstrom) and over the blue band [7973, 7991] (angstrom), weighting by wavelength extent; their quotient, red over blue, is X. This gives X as 0.98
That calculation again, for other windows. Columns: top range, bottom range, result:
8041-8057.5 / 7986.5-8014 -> 0.98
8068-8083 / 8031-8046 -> 0.98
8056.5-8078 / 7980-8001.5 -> 0.98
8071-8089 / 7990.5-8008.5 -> 0.97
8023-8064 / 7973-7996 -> 0.97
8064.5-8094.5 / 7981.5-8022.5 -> 0.98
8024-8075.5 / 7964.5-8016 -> 0.98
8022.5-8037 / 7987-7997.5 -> 0.98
